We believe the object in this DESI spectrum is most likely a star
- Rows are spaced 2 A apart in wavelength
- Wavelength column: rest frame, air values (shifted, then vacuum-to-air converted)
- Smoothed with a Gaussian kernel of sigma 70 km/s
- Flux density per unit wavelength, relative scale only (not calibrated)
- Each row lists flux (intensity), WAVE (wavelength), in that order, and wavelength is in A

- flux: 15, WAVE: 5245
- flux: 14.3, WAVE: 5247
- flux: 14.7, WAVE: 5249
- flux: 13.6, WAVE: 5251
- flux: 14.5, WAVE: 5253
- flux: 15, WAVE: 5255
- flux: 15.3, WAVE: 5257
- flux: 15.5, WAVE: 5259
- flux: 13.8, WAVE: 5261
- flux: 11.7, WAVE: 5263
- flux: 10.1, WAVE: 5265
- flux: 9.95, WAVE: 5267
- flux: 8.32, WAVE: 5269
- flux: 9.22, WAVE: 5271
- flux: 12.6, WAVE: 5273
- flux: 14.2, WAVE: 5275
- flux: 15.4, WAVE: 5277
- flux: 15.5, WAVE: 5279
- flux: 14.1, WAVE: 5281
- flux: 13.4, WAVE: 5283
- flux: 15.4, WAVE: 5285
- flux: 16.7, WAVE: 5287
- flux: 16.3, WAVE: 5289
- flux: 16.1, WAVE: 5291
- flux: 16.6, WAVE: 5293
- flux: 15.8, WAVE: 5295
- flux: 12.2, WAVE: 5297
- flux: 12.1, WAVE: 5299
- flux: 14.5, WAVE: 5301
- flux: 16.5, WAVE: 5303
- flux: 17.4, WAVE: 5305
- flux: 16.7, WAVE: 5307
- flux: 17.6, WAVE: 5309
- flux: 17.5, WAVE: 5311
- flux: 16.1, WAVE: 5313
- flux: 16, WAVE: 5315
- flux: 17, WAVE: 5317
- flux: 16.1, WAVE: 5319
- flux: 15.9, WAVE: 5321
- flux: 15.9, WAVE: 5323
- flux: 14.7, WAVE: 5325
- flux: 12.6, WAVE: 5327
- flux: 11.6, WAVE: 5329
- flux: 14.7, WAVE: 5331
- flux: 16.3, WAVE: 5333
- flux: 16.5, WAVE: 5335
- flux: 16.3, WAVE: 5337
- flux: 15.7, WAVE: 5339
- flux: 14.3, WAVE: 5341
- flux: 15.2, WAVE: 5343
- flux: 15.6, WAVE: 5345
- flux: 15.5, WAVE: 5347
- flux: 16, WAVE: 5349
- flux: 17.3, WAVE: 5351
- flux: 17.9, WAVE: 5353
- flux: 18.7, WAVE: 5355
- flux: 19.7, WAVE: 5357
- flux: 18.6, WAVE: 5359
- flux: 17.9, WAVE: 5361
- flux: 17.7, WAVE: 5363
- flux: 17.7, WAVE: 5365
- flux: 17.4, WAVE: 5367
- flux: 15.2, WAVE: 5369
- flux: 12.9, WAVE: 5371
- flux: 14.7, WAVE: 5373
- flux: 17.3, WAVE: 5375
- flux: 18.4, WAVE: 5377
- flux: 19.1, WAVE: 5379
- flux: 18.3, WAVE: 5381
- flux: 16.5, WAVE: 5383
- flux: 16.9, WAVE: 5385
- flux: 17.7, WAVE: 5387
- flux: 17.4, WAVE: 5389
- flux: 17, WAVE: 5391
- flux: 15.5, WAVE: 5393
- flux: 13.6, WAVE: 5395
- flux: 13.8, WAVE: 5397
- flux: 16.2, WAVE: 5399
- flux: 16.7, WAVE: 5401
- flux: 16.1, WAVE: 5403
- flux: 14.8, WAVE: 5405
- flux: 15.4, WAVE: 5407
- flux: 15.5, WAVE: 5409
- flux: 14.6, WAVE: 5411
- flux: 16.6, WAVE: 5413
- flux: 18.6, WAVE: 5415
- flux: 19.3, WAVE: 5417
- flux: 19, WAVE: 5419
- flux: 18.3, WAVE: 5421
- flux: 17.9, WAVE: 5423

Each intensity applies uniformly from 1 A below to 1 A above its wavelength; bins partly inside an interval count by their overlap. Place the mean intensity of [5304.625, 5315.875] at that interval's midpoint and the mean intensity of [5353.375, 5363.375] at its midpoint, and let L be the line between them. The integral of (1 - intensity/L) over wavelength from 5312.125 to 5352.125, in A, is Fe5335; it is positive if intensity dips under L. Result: 4.9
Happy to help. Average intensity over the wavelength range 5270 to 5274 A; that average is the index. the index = 10.9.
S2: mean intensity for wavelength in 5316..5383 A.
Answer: 16.3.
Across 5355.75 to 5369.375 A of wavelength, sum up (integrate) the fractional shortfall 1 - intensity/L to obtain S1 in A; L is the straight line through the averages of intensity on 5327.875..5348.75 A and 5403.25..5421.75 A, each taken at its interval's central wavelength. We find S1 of -1.9 A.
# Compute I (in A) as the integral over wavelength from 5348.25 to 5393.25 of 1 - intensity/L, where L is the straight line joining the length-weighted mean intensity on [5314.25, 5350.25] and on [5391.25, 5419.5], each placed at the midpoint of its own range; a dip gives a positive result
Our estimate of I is -4.3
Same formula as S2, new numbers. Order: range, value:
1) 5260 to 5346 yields 14.7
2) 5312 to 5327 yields 15.7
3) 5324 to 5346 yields 14.9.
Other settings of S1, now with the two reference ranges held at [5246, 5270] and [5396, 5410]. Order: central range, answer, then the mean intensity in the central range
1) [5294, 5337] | -4.3 A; 15.4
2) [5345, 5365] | -3.9 A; 17.6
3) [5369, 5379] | -0.7 A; 16.1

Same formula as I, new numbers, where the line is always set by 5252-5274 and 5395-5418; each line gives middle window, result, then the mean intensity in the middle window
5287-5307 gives -3.3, 15.4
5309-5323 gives -2.8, 16.5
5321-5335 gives -0.5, 14.6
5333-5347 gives -1.3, 15.6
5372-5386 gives -1.8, 17.3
